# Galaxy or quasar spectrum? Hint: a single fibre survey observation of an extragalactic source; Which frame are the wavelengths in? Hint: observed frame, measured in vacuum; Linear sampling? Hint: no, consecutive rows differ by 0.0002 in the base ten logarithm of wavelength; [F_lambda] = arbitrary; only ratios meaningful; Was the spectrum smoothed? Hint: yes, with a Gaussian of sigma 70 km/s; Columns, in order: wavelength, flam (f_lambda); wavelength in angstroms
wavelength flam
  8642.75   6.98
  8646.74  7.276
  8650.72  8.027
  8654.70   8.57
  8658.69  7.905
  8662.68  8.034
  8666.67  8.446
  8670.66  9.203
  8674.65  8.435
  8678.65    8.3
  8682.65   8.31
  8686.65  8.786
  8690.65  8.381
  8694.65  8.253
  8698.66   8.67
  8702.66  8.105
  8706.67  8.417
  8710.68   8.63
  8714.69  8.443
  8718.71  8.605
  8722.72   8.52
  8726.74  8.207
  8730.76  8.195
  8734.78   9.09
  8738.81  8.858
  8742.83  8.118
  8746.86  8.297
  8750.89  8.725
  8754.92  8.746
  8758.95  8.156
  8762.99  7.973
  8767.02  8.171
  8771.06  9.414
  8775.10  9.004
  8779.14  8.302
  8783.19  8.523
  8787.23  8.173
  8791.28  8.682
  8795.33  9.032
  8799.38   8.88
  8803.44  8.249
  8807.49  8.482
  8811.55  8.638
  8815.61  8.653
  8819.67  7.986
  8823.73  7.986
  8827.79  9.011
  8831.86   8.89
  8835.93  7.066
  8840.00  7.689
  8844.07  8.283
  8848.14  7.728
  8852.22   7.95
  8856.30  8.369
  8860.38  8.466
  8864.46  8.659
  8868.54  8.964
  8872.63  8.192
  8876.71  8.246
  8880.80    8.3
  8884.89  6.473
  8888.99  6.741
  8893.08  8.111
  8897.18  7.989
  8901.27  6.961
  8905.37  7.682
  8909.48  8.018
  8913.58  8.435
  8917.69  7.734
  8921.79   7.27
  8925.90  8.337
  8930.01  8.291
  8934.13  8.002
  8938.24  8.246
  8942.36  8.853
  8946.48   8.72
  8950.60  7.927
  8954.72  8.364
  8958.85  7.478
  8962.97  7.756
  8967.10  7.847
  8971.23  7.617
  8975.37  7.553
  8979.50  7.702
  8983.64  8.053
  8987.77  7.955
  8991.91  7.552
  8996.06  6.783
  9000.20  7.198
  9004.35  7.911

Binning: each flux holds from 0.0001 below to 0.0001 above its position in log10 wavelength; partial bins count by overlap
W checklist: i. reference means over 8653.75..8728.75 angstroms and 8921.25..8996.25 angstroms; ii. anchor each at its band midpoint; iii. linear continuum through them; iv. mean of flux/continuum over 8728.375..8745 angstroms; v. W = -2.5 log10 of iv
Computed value -0.026 mag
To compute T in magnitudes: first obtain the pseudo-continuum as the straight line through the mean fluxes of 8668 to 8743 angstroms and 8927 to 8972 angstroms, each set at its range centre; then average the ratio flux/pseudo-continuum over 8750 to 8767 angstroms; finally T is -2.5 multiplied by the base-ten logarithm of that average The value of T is 0.01 mag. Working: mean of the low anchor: 8.51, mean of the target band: 8.35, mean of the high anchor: 8.12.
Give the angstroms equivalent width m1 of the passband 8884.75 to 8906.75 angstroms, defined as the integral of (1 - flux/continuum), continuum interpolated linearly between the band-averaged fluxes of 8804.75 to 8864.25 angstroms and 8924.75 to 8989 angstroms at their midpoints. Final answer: 2.0 angstroms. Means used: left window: 8.24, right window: 8.04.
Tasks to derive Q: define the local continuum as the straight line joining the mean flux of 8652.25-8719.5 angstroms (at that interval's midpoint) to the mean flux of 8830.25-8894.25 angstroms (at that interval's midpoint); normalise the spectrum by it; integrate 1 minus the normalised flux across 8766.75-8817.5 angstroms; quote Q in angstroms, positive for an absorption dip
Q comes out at -2.9 angstroms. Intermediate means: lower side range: 8.44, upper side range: 8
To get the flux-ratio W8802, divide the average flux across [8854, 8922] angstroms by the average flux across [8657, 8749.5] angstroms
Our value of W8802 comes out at 0.9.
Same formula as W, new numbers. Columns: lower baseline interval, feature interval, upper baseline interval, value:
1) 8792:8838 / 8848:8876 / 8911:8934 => -0.01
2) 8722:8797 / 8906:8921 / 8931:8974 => 0.03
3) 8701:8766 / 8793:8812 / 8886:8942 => -0.06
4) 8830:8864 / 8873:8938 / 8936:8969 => 0.04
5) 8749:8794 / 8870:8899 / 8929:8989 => 0.07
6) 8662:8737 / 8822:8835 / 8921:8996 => -0.04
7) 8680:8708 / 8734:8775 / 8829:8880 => -0.03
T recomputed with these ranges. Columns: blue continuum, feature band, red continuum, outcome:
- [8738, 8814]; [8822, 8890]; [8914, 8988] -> 0.03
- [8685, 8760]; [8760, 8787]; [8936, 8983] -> -0.02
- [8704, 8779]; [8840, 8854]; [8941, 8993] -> 0.04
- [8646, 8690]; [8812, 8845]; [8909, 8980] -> -0.01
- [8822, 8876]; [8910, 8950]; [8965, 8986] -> -0.03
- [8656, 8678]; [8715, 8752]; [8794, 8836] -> -0.01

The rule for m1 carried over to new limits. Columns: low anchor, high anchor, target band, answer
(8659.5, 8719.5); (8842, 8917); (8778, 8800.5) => -1.1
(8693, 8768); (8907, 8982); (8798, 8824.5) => -0.5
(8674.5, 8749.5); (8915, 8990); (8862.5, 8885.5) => -0.3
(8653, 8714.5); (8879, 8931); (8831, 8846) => 0.0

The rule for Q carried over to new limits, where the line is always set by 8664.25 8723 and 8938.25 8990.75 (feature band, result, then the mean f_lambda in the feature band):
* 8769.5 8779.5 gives -0.8 angstroms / 8.99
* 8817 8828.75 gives 0.0 angstroms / 8.29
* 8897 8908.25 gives 0.8 angstroms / 7.5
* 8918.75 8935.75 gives 0.2 angstroms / 7.96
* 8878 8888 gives 0.9 angstroms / 7.38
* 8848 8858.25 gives 0.2 angstroms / 8.06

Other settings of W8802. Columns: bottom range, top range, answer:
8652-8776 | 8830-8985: 0.94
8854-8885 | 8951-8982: 0.93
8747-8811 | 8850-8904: 0.93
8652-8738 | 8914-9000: 0.93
